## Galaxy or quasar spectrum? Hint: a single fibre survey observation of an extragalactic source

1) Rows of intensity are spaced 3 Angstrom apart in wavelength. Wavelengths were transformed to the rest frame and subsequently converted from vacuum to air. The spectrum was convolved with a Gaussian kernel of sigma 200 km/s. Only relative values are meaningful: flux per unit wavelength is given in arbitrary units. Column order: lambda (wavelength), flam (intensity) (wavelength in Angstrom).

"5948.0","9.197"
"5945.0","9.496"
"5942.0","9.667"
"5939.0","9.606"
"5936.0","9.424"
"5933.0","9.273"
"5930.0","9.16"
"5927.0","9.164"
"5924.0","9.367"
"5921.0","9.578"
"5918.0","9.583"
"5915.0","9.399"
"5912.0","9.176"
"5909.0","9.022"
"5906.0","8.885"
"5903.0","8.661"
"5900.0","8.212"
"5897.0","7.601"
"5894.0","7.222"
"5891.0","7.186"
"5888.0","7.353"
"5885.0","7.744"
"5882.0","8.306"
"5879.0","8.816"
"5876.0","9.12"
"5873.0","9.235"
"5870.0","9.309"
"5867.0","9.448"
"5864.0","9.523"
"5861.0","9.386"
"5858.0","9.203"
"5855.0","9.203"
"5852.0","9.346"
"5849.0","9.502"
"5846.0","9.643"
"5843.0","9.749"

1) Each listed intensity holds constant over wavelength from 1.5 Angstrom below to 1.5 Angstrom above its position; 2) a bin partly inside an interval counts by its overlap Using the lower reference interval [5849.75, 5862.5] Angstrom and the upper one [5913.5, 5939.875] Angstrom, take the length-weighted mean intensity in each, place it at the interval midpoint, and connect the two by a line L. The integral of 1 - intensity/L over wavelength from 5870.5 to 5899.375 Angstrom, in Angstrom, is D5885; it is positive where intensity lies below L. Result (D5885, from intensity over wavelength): 3.8 Angstrom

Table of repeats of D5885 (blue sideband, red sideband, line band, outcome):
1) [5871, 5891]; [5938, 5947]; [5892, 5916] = 0.93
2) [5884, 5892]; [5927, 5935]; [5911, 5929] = -1.28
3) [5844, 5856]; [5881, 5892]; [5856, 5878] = -1.81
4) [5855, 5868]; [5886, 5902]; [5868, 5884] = -0.69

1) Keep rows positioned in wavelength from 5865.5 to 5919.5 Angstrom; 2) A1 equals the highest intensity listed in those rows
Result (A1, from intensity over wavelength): 9.583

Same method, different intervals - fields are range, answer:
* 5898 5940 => 9.606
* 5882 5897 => 8.306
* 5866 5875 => 9.448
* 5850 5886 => 9.523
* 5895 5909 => 9.022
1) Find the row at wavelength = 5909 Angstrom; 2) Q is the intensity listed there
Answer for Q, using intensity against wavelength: 9.022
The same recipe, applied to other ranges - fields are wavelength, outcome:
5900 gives 8.212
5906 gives 8.885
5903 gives 8.661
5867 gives 9.448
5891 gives 7.186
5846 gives 9.643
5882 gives 8.306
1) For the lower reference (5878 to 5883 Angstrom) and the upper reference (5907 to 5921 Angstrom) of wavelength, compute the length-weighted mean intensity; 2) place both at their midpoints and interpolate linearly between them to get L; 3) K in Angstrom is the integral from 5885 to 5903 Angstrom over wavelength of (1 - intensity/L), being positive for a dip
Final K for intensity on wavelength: 2.5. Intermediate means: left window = 8.56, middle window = 7.63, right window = 9.31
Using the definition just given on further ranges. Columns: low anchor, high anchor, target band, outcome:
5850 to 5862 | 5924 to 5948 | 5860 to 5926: 4.3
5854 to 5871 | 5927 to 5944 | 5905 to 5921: 0.2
